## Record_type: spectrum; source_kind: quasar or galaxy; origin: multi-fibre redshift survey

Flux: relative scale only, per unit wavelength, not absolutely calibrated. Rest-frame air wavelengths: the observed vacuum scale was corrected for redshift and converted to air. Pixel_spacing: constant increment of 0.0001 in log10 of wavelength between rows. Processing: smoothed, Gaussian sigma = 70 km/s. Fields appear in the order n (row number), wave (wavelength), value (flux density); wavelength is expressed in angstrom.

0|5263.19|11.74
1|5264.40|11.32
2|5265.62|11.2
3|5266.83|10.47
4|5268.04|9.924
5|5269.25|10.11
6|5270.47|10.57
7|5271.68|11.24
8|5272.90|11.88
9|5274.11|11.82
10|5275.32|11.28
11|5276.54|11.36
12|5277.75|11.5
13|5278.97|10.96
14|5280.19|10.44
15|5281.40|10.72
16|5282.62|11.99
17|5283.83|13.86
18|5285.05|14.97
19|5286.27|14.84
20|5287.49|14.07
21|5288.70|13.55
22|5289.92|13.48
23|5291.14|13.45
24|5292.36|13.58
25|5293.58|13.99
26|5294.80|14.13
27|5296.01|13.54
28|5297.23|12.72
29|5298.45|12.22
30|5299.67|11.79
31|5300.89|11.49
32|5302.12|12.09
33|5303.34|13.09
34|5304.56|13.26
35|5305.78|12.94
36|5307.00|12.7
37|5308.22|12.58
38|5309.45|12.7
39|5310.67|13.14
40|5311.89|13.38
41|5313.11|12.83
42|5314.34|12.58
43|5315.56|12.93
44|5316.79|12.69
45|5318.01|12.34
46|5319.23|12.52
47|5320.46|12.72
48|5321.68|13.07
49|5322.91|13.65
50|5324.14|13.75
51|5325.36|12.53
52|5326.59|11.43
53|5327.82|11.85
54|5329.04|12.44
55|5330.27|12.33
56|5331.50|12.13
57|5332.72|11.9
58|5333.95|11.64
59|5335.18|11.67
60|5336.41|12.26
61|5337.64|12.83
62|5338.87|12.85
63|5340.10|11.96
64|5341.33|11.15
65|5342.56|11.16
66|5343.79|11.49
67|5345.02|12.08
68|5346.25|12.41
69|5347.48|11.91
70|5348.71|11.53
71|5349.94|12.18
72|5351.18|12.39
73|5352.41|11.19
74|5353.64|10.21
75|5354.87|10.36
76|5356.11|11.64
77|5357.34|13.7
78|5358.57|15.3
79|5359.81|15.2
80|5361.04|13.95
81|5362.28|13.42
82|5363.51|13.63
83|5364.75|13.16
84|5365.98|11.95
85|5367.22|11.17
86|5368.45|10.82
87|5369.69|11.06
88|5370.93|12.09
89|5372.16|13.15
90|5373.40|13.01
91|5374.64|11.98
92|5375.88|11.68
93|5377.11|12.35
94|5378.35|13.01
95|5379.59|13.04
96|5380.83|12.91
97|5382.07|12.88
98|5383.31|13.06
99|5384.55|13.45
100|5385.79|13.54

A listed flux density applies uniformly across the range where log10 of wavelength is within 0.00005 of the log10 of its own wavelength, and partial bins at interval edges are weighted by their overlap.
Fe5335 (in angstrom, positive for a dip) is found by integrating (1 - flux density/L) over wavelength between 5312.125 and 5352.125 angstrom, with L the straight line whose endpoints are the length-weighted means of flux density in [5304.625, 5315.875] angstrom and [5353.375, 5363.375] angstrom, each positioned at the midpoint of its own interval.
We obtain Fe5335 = 2.1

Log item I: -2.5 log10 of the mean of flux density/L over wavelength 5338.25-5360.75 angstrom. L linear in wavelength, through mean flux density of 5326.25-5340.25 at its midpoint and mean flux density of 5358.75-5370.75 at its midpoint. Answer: 0.02 mag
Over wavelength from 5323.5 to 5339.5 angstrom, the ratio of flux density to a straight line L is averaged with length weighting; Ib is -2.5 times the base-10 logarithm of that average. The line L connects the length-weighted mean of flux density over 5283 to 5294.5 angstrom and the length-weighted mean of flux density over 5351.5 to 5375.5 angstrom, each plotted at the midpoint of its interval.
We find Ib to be 0.07 mag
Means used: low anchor 13.9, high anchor 12.5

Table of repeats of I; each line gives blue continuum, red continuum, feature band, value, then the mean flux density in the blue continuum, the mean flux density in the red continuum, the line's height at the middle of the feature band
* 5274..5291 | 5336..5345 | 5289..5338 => -0.04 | 12.5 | 12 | 12.2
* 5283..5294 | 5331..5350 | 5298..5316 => 0.05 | 13.9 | 11.9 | 13.2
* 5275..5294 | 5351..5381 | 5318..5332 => 0.00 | 12.8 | 12.5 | 12.6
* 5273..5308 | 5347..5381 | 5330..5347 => 0.05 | 12.7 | 12.4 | 12.5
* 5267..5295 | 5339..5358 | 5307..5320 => -0.07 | 12.3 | 11.7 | 12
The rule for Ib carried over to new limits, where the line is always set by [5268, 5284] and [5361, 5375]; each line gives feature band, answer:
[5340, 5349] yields 0.035 mag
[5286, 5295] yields -0.208 mag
